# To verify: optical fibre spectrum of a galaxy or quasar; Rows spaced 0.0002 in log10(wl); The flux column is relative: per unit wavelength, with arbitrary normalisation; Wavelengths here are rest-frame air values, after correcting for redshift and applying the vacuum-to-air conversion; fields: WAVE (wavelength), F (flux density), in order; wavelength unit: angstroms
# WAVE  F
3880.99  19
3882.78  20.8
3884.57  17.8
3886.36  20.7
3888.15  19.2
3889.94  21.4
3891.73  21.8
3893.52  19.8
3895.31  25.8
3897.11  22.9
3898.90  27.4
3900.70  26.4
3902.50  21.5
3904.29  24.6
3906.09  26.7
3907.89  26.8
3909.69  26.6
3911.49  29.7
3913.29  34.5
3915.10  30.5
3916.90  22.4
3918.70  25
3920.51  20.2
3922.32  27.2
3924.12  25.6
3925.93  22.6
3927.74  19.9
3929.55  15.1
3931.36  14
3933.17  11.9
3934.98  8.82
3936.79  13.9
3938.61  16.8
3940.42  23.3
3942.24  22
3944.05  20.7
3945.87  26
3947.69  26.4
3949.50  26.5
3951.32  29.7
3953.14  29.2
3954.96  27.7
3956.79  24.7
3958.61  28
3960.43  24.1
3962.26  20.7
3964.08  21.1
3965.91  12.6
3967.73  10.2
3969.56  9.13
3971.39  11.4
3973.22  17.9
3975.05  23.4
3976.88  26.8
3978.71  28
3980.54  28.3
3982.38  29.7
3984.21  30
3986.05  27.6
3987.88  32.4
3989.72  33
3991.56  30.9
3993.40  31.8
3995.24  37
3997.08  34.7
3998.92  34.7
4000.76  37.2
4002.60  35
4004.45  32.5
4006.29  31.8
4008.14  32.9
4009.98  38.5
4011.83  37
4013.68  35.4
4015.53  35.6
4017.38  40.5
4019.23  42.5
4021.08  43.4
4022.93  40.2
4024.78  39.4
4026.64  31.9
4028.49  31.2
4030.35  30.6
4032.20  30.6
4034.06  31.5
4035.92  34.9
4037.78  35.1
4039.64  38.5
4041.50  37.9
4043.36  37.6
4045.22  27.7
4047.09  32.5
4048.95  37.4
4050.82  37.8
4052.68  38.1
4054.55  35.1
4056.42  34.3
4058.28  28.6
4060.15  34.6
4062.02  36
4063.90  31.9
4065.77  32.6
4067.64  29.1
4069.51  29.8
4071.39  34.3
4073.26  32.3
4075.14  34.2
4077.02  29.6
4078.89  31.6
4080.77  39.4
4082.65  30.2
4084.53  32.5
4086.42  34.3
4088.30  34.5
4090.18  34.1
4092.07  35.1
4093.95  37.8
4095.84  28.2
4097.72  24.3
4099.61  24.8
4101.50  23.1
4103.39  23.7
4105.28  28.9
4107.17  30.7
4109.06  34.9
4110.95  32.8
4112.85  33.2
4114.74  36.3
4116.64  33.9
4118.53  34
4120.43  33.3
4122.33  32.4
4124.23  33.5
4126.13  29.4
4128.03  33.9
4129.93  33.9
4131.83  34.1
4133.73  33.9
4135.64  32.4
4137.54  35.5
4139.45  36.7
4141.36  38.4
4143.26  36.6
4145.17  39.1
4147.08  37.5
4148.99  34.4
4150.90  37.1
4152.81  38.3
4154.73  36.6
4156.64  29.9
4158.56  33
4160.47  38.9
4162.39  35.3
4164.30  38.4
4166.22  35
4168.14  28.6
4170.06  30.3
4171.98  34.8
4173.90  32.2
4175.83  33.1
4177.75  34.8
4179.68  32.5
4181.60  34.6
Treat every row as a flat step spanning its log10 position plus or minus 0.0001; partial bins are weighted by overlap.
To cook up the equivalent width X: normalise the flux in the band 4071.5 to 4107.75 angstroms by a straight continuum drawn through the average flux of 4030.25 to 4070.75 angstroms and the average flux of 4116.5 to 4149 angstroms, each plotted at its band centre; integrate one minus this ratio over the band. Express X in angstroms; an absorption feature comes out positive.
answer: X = 3.3 angstroms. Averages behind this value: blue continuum 33.8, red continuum 34.6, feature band 31.1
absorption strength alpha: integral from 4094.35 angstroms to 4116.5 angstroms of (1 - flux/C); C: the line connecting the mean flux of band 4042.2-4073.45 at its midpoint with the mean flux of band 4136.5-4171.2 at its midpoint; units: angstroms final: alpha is 3.20 angstroms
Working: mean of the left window 33.6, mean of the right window 35.5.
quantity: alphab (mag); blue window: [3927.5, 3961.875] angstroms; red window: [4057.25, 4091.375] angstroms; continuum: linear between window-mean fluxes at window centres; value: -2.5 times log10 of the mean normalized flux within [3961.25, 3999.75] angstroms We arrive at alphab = -0.02 mag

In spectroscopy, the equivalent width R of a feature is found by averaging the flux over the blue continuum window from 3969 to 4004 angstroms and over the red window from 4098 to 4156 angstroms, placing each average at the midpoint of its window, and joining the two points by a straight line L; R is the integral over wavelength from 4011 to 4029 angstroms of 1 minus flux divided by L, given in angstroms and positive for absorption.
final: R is -4.9 angstroms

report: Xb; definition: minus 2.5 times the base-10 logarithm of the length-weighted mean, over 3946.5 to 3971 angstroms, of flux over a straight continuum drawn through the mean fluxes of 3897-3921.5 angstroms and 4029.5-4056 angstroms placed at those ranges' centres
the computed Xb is 0.30 mag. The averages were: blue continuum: 26.2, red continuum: 34.7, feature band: 22.1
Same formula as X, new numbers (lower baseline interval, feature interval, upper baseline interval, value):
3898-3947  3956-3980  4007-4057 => 6.9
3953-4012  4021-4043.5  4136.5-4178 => -4.2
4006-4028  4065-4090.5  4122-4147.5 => 2.4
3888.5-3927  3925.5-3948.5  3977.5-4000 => 7.5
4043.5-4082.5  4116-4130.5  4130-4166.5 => 0.9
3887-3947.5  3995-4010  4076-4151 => -4.2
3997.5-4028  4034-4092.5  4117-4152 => 3.3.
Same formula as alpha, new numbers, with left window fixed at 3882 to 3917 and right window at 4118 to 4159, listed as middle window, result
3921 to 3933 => 2.54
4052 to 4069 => -0.99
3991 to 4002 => -2.26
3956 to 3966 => 1.65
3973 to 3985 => 0.49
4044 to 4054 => -1.26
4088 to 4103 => 1.39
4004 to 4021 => -4.31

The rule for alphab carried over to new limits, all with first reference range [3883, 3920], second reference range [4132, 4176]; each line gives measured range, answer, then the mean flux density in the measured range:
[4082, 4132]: 0.04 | 31.7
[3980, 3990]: -0.08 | 30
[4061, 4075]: -0.03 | 32.4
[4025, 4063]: -0.13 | 34.2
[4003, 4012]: -0.19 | 34.4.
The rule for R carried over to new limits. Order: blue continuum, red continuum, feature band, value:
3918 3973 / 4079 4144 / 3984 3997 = -4.6 angstroms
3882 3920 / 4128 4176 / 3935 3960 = 2.6 angstroms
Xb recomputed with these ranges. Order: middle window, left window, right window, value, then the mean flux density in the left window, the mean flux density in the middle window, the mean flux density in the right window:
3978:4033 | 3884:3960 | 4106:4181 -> -0.24 mag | 23.2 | 34.2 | 34.3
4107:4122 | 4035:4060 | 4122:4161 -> 0.04 mag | 35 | 33.7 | 35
